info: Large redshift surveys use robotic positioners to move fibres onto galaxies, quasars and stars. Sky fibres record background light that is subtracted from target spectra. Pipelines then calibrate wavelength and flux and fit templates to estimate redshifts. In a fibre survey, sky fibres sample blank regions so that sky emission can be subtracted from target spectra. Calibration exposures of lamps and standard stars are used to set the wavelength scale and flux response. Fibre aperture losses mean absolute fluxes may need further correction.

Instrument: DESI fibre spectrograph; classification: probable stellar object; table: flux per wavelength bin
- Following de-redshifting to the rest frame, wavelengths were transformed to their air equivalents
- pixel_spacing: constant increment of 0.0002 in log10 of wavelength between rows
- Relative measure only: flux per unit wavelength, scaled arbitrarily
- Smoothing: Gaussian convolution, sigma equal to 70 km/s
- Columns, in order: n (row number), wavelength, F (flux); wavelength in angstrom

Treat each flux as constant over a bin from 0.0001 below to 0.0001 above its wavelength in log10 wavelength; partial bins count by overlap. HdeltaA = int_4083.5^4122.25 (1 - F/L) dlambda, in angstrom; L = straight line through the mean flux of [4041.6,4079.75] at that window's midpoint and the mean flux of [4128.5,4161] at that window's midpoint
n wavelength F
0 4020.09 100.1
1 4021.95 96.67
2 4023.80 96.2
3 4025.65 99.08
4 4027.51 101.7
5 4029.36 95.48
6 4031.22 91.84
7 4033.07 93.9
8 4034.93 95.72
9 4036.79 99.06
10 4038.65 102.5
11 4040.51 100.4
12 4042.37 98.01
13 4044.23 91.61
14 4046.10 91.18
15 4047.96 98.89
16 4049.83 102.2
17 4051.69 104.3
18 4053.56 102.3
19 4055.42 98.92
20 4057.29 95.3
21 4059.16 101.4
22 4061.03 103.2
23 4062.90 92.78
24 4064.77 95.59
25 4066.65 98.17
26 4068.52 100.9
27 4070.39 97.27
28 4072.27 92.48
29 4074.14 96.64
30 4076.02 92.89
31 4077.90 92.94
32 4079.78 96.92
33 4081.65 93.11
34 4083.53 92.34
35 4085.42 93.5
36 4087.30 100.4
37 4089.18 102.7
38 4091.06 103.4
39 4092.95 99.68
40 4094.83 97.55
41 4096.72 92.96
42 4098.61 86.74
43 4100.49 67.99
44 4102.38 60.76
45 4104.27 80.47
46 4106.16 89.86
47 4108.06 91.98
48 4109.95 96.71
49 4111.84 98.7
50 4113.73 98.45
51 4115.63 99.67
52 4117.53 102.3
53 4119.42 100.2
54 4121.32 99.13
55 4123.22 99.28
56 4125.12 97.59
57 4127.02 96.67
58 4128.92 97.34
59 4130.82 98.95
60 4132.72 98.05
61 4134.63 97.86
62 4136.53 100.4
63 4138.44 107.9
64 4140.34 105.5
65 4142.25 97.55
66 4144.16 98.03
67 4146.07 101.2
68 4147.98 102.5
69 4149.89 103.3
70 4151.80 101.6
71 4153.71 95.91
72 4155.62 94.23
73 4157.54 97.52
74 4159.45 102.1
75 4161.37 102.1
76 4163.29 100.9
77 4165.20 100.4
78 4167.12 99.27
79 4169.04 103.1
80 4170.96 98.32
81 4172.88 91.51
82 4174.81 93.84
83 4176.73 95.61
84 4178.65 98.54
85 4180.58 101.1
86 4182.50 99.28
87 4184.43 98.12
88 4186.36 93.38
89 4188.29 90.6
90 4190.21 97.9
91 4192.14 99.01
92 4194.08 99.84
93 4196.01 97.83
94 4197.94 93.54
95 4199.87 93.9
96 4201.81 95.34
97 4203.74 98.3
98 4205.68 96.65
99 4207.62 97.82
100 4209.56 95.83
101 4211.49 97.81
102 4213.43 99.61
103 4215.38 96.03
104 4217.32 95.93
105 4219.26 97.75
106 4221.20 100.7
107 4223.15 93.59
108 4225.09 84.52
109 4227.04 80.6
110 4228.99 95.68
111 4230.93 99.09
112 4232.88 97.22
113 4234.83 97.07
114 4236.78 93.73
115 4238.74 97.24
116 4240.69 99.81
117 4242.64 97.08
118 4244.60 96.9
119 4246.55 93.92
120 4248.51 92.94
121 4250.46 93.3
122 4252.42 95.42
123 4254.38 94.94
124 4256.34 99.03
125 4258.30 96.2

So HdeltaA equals 2.2 angstrom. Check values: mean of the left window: 97.3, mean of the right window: 100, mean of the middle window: 93.1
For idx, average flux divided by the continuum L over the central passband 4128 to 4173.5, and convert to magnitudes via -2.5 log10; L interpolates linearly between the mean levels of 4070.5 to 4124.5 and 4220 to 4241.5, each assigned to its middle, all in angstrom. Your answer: -0.07 mag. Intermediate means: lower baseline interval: 93.6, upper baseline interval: 94.5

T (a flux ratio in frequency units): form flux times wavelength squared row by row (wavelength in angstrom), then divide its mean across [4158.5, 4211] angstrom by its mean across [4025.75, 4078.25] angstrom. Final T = 1.1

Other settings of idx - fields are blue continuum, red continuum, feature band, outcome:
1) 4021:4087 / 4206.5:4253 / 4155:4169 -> -0.042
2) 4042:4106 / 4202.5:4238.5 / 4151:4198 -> -0.031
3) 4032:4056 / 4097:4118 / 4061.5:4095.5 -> -0.044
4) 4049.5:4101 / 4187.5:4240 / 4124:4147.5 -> -0.041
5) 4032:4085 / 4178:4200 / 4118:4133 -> -0.017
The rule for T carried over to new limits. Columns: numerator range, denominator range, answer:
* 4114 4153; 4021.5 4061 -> 1.07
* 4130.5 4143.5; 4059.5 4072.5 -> 1.07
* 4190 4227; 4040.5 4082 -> 1.06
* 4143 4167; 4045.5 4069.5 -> 1.06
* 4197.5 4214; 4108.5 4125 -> 1.02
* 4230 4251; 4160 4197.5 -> 1.01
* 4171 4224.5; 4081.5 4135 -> 1.07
